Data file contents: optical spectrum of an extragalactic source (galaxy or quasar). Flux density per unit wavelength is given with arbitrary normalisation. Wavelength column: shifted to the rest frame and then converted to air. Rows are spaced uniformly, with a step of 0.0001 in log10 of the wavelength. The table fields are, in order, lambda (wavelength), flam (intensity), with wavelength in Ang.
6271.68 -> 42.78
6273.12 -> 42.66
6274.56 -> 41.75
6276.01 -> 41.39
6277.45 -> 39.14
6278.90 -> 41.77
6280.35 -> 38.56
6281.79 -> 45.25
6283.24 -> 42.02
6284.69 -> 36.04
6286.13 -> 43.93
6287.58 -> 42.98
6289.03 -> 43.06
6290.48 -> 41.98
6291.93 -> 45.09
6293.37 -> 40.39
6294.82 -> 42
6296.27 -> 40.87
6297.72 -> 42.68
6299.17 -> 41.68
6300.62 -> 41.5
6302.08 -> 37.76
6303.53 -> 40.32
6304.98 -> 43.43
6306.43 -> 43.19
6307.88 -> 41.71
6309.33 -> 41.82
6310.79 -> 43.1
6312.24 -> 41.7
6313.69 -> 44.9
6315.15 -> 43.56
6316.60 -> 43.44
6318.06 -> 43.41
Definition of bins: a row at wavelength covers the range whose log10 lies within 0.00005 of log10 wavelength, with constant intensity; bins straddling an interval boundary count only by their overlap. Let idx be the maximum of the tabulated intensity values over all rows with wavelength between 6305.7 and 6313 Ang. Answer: 43.19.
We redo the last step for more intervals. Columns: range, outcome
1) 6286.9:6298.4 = 45.09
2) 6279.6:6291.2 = 45.25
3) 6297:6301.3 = 42.68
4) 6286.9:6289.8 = 43.06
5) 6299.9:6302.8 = 41.5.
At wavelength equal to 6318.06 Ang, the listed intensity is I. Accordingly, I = 43.41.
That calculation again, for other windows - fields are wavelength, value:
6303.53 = 40.32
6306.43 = 43.19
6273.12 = 42.66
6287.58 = 42.98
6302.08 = 37.76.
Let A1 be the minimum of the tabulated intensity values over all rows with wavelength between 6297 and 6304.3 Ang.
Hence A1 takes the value 37.76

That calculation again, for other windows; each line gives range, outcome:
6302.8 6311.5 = 40.32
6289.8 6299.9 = 40.39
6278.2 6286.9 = 36.04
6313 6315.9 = 43.56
